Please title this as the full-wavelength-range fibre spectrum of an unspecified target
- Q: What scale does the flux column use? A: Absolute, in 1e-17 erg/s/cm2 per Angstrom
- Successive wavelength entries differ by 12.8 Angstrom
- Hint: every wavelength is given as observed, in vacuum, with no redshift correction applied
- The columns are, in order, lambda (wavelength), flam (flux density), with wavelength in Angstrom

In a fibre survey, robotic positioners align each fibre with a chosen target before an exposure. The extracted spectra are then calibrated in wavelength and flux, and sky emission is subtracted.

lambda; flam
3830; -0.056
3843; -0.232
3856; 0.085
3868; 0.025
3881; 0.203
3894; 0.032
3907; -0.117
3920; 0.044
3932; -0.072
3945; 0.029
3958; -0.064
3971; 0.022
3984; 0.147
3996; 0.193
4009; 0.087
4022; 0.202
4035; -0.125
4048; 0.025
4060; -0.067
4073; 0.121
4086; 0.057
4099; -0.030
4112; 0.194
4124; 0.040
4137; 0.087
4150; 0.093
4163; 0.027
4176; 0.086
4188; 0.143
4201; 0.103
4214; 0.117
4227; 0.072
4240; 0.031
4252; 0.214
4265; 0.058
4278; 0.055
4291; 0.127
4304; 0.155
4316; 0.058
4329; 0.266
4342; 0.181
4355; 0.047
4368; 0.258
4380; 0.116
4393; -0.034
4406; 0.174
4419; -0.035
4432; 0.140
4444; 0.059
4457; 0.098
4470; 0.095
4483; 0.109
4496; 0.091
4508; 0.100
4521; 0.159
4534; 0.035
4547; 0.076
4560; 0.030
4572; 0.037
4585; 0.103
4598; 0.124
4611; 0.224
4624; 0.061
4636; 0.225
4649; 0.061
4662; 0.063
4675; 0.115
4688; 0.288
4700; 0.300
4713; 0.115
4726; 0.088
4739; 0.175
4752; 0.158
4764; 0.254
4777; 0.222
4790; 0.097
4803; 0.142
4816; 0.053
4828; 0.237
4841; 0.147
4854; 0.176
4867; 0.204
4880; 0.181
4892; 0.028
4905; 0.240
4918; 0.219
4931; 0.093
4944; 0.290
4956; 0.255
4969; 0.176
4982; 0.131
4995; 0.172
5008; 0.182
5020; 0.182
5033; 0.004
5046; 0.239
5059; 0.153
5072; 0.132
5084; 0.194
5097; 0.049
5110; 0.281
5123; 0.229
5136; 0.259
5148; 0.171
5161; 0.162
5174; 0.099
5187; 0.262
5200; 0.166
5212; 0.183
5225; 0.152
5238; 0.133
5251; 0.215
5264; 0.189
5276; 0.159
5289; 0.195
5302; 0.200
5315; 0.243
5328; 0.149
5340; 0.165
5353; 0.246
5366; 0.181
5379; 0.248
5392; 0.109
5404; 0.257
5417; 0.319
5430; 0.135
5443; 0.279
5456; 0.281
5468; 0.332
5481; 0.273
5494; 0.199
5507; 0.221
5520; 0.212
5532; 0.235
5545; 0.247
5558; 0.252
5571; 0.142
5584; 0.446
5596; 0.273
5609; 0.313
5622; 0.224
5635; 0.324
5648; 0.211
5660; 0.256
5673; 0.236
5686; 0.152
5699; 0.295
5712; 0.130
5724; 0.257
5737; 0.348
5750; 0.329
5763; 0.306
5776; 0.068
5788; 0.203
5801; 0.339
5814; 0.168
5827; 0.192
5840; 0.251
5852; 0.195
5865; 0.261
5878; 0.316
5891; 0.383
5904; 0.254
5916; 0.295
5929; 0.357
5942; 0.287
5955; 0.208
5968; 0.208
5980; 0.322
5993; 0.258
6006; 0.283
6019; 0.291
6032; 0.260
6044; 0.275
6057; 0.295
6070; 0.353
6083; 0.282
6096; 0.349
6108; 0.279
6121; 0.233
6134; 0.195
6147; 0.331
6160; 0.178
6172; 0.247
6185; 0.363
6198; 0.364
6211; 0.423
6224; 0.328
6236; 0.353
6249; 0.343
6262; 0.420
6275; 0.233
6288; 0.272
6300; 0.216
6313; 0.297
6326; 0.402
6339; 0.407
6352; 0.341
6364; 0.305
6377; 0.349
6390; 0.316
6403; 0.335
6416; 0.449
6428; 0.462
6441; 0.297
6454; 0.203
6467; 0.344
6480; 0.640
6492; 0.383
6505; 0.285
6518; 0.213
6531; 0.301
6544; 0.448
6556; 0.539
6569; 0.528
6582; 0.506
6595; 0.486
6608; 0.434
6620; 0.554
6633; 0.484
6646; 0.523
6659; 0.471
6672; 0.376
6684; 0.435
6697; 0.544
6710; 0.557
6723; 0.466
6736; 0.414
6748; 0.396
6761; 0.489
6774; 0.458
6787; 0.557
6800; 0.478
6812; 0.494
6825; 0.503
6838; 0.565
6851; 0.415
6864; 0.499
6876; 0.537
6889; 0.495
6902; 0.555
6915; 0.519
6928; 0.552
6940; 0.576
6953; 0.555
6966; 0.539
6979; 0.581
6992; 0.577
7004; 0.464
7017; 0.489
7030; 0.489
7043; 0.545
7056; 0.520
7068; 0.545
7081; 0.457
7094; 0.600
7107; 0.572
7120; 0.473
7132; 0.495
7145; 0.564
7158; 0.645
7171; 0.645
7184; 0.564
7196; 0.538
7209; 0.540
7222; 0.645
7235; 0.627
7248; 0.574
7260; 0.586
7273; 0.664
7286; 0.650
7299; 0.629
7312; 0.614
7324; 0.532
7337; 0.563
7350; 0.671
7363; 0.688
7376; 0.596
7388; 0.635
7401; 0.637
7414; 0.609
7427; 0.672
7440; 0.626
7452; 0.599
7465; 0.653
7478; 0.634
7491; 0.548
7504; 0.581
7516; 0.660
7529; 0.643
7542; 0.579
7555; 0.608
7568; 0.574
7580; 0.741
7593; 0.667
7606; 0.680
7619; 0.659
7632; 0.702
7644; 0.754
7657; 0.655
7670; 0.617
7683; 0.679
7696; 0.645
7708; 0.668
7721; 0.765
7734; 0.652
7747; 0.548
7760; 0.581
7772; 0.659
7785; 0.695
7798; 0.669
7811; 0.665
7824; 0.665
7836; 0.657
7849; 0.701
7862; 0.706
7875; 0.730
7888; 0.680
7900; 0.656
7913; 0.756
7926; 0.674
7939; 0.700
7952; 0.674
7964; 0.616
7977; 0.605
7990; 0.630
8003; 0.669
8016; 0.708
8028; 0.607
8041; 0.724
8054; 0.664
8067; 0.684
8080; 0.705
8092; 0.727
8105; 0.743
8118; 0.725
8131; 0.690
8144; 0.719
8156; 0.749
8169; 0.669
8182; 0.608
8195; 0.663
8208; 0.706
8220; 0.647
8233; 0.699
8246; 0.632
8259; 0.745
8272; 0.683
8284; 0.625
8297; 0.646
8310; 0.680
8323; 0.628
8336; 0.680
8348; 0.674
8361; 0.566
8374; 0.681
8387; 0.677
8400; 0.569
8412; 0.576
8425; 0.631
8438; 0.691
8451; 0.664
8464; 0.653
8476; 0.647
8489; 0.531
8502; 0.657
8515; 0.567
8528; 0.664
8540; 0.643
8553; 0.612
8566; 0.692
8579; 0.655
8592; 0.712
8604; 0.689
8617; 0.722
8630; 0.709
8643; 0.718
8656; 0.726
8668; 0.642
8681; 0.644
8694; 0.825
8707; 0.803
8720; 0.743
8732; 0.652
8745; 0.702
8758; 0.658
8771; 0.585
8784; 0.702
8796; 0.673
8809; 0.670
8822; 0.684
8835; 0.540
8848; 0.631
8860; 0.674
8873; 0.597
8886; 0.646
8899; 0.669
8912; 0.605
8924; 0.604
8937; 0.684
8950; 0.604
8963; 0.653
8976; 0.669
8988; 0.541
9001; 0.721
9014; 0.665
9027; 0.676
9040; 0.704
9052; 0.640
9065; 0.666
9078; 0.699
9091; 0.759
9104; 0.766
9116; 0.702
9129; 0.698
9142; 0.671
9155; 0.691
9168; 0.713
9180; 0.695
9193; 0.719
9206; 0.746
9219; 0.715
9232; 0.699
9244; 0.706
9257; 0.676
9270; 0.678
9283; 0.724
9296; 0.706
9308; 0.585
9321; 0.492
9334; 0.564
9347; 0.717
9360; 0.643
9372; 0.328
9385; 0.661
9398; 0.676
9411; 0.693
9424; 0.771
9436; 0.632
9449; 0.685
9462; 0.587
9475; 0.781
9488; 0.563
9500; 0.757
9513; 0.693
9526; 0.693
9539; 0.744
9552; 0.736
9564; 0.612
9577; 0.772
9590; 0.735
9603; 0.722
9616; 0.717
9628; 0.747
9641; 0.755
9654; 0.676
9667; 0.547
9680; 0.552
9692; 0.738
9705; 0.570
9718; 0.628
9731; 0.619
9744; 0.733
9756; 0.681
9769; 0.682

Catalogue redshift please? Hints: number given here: 0.641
